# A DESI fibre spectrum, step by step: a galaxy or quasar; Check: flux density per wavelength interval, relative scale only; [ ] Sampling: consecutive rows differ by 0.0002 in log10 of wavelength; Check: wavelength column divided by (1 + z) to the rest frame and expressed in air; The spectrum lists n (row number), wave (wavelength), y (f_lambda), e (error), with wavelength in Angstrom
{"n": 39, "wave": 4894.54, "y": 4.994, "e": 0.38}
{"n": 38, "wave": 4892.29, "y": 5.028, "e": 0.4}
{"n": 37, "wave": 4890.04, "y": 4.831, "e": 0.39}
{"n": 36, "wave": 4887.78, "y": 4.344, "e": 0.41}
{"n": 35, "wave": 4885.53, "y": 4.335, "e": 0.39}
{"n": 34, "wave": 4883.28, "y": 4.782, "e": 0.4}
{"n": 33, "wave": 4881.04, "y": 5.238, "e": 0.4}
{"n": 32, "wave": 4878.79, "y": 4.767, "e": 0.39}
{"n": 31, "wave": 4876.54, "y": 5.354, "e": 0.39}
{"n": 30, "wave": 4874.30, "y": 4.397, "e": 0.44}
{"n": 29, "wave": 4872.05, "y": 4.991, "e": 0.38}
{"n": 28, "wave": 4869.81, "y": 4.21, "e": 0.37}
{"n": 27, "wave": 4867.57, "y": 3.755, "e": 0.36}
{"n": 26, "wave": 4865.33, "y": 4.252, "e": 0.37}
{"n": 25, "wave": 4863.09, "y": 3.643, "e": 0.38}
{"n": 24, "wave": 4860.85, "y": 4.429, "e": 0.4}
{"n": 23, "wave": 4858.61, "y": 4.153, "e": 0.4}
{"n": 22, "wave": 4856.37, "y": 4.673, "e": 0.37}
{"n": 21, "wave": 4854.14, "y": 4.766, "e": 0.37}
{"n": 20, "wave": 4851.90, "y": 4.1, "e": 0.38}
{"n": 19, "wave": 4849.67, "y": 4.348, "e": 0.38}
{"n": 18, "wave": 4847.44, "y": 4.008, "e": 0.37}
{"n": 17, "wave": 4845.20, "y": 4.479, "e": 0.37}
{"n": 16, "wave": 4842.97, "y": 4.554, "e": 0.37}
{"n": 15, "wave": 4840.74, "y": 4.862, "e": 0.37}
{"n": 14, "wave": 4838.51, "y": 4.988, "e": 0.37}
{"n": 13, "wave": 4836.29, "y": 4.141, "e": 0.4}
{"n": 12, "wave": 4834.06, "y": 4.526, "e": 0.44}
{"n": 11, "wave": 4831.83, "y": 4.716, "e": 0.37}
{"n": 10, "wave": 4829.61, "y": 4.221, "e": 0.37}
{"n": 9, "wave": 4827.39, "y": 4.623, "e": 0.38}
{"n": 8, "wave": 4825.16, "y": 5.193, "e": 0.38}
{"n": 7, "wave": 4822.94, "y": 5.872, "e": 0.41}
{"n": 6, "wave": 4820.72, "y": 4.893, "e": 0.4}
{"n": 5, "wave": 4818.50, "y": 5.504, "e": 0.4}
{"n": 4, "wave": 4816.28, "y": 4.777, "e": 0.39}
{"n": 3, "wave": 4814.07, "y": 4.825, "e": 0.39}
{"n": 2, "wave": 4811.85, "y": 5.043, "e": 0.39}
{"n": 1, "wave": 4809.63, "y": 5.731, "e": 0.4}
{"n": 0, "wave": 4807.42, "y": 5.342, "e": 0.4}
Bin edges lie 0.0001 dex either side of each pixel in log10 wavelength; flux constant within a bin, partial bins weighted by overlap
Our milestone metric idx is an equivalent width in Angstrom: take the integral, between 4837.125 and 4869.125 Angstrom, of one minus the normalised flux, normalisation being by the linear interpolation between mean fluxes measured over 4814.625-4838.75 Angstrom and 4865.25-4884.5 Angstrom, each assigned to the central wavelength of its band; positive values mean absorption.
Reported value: 2.7 Angstrom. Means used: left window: 4.86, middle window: 4.35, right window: 4.66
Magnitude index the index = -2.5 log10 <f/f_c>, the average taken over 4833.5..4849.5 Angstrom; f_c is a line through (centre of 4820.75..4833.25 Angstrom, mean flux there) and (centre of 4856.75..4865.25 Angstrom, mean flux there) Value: 0.02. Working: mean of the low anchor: 4.91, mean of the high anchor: 4.15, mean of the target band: 4.5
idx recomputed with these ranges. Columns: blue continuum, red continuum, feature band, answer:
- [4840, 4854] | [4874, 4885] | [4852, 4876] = 1.7 Angstrom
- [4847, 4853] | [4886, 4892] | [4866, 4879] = -0.4 Angstrom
